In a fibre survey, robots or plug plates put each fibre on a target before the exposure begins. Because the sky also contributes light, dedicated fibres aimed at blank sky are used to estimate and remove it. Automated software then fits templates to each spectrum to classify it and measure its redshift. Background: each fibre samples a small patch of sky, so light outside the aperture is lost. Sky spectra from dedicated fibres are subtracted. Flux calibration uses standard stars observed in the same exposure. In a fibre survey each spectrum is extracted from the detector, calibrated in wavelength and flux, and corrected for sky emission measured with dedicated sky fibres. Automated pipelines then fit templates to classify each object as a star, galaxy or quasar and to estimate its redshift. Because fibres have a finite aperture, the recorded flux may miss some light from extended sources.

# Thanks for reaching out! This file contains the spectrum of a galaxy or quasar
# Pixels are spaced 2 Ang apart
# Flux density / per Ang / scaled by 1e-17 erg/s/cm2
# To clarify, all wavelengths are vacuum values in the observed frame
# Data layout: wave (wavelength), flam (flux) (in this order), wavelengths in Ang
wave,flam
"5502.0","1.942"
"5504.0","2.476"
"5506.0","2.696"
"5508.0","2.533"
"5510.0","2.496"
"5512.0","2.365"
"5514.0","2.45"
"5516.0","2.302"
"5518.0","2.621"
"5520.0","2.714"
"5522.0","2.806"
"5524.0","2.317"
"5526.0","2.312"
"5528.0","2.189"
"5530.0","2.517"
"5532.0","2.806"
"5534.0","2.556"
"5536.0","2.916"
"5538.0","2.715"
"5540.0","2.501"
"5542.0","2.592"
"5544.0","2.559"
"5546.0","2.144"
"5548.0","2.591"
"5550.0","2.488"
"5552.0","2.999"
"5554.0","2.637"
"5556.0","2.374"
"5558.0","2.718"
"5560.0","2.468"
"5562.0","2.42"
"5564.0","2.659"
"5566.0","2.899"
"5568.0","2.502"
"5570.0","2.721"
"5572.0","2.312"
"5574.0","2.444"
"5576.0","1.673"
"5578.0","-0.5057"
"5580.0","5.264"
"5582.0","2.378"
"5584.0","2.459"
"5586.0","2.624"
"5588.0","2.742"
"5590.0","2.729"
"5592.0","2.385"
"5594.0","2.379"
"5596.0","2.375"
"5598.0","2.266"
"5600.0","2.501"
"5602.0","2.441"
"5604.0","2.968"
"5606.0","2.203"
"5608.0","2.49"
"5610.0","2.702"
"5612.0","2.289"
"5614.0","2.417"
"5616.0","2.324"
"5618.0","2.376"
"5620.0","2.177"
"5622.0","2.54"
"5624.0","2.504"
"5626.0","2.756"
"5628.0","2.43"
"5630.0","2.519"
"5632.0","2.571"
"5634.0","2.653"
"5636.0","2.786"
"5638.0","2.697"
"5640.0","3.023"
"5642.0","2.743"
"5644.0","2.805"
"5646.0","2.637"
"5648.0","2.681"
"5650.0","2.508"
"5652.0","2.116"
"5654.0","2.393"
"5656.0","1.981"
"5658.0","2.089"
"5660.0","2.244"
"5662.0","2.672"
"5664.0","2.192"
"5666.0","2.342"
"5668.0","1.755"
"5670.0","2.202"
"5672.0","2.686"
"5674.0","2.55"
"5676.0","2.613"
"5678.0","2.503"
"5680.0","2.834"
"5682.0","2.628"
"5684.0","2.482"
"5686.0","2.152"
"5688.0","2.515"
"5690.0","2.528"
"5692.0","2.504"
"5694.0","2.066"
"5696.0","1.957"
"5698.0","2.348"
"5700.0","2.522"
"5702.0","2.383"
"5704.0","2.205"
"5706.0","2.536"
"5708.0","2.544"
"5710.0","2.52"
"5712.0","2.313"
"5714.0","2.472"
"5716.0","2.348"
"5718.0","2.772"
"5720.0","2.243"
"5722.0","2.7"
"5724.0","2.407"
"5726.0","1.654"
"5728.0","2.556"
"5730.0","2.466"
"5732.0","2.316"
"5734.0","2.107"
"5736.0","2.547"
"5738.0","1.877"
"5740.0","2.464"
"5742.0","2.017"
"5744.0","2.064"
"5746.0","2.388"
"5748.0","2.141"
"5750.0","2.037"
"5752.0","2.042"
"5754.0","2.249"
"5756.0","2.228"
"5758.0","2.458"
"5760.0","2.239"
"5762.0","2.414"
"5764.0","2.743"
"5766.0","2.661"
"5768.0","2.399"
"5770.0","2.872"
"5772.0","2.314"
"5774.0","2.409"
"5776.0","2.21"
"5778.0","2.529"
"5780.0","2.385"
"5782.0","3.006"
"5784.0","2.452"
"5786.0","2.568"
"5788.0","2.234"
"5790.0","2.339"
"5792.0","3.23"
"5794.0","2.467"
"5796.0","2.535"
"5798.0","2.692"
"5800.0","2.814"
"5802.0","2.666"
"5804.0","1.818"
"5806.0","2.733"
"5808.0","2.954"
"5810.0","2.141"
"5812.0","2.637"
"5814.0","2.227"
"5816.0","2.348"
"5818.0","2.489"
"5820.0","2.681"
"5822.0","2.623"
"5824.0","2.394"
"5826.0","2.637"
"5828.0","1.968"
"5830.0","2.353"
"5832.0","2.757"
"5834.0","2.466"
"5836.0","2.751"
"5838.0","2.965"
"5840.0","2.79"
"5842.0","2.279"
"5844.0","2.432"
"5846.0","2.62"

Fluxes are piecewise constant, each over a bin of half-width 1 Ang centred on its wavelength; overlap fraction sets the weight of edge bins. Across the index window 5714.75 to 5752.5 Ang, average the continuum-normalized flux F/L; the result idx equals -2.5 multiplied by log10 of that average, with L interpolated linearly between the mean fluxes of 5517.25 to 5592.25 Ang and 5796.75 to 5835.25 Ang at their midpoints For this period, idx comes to 0.106 mag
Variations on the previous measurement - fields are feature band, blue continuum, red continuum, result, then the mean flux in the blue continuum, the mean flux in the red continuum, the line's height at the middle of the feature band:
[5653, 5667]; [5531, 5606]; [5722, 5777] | 0.07 mag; 2.53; 2.31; 2.42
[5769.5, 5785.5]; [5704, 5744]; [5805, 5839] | -0.03 mag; 2.35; 2.54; 2.45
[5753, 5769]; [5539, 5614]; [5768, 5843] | 0.04 mag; 2.5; 2.53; 2.52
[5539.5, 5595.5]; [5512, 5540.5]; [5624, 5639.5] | 0.03 mag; 2.55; 2.63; 2.58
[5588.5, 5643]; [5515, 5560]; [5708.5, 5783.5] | -0.02 mag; 2.56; 2.37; 2.49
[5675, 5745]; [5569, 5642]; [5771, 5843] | 0.06 mag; 2.49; 2.52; 2.51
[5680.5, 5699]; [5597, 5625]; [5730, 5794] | 0.02 mag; 2.44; 2.39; 2.41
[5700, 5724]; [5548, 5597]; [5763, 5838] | 0.03 mag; 2.51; 2.53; 2.52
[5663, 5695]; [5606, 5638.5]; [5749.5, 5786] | 0.03 mag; 2.5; 2.43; 2.48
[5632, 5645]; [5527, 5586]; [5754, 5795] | -0.11 mag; 2.52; 2.5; 2.51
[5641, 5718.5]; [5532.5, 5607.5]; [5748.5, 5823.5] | 0.04 mag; 2.52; 2.48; 2.5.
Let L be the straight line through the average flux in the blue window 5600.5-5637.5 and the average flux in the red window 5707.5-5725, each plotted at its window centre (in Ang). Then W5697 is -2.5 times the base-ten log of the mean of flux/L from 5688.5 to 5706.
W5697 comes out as 0.07 mag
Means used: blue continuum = 2.51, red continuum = 2.48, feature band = 2.33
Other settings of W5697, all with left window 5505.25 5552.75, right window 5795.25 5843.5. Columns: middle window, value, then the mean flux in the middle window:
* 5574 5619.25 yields 0.05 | 2.43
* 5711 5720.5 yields 0.04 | 2.44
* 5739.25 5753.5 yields 0.17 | 2.16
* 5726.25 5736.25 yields 0.09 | 2.33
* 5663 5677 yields 0.09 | 2.33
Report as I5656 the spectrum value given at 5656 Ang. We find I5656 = 1.981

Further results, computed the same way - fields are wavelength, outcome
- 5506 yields 2.696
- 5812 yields 2.637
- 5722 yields 2.7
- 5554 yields 2.637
